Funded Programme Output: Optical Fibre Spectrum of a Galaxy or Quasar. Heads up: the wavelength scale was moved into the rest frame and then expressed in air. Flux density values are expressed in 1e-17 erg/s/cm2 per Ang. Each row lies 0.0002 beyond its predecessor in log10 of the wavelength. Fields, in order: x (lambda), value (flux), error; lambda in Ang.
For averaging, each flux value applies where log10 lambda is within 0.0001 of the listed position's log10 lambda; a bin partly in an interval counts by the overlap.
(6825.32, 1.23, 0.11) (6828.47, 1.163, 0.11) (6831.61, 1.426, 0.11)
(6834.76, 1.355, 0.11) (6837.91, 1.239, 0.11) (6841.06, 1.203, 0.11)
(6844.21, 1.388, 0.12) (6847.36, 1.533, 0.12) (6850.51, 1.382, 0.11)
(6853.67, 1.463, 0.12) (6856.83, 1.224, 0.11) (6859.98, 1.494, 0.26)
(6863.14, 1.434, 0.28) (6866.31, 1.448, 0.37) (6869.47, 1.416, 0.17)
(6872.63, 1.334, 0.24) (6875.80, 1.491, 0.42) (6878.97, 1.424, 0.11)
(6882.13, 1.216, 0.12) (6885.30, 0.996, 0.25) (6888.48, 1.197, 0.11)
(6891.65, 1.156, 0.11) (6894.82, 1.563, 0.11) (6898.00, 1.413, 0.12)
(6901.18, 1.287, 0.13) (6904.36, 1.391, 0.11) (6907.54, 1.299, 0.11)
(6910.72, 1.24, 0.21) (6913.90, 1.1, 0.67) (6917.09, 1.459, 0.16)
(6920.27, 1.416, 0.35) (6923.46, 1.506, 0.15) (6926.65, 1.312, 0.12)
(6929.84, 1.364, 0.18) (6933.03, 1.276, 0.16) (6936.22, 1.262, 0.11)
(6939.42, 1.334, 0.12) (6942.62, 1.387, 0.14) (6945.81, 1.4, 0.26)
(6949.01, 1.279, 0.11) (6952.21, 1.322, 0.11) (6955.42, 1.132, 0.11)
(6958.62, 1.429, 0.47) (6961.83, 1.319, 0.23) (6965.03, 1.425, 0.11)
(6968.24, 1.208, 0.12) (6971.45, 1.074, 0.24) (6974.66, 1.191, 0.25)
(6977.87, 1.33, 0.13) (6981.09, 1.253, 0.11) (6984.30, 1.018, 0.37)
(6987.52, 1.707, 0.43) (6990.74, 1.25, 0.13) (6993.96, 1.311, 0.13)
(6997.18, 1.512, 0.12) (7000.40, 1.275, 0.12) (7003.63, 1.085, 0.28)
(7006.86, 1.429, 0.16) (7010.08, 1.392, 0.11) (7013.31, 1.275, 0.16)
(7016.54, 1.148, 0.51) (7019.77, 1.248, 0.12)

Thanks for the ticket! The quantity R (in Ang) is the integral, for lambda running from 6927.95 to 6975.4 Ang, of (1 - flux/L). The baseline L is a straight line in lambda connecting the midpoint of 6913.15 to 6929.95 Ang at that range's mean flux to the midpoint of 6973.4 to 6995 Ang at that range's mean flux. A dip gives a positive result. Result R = 1.42 Ang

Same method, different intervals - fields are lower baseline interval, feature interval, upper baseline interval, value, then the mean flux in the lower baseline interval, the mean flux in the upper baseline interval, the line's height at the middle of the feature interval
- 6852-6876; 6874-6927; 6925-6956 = 1.6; 1.41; 1.31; 1.36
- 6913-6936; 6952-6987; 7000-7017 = 1.4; 1.35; 1.27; 1.31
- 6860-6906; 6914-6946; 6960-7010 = -0.8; 1.35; 1.3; 1.32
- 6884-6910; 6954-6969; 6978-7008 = 0.0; 1.29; 1.31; 1.31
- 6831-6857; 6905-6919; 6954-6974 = 0.2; 1.36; 1.26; 1.31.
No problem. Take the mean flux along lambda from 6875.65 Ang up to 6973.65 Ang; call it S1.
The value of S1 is 1.31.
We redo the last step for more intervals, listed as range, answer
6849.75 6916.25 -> 1.33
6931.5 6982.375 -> 1.29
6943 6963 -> 1.32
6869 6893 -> 1.27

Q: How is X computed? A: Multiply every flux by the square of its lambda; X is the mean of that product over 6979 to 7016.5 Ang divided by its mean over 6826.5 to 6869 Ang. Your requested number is 1.0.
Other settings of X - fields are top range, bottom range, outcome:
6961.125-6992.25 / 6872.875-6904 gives 1.00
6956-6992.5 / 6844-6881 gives 0.94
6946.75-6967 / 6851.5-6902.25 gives 1.00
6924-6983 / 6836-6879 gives 0.96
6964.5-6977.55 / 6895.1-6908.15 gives 0.91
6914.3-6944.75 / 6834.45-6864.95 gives 1.01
